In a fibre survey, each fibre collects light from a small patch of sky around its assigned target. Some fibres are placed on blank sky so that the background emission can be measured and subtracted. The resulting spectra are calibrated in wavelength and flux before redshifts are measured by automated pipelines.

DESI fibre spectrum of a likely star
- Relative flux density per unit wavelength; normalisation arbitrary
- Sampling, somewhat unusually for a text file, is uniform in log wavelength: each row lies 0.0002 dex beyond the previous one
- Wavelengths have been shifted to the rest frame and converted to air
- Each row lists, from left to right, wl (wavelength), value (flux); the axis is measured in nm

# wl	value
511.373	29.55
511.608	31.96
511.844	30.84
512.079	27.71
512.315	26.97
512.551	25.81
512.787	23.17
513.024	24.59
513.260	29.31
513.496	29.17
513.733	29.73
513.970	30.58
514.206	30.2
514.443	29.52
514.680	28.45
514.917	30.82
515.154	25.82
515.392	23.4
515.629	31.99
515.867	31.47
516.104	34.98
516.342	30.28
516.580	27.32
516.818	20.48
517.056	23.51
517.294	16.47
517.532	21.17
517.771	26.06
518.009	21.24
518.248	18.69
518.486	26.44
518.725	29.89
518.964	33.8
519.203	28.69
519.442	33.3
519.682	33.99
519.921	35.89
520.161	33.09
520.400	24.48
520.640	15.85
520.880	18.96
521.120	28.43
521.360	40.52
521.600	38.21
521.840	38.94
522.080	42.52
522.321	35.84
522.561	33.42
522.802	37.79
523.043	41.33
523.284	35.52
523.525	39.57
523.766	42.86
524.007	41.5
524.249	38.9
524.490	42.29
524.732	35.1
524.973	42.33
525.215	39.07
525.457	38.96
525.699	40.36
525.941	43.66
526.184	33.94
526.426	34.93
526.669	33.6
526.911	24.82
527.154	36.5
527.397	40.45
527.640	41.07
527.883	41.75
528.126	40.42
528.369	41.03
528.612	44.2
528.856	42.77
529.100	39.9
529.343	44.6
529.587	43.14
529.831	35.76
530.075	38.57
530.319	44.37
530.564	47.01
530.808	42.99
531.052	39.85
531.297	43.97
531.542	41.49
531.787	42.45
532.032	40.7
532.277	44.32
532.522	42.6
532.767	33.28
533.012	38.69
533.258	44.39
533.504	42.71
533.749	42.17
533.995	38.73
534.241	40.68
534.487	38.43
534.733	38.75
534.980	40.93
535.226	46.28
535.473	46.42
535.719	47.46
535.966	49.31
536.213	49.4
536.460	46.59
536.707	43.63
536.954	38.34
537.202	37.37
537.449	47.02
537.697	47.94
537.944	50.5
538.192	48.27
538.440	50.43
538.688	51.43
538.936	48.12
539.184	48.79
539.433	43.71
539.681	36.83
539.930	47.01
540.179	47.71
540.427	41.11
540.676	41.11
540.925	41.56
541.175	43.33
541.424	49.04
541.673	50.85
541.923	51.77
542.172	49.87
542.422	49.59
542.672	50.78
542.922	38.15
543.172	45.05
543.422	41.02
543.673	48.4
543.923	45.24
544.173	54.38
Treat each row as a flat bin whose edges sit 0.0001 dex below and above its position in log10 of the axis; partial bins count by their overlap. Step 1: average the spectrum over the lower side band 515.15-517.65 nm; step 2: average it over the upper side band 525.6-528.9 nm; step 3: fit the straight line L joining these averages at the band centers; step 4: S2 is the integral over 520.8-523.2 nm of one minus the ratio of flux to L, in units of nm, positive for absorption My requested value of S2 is -0.25 nm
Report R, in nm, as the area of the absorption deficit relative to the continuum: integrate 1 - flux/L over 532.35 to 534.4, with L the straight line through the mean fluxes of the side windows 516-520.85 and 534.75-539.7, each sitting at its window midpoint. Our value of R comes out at 0.075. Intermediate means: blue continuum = 26.6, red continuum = 46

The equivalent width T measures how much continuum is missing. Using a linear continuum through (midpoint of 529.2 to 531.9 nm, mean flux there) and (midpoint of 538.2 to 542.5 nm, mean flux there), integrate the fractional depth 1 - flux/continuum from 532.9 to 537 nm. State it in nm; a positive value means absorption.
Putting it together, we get 0.09 nm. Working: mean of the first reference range 42.2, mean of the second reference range 46.6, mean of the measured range 43.2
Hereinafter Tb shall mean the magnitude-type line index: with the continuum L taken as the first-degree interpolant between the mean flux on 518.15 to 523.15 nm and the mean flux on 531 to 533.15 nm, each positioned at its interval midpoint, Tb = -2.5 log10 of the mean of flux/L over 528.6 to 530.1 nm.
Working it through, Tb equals -0.07 mag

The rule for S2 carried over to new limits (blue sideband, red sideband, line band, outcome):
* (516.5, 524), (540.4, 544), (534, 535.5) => -0.02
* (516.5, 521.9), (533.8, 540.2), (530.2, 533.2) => -0.16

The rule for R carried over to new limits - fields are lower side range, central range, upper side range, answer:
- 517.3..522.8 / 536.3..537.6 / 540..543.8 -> -0.02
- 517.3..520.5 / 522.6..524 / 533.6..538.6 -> -0.31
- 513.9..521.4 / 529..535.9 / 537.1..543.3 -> -0.36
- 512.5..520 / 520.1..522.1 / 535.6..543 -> 0.07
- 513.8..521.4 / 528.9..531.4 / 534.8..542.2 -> -0.22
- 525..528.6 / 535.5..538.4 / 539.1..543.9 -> -0.19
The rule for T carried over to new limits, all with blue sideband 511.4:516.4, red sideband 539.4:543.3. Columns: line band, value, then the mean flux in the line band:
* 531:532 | -0.06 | 41.9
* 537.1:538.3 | -0.08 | 46.4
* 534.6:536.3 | -0.14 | 45.4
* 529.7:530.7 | -0.07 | 41.5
